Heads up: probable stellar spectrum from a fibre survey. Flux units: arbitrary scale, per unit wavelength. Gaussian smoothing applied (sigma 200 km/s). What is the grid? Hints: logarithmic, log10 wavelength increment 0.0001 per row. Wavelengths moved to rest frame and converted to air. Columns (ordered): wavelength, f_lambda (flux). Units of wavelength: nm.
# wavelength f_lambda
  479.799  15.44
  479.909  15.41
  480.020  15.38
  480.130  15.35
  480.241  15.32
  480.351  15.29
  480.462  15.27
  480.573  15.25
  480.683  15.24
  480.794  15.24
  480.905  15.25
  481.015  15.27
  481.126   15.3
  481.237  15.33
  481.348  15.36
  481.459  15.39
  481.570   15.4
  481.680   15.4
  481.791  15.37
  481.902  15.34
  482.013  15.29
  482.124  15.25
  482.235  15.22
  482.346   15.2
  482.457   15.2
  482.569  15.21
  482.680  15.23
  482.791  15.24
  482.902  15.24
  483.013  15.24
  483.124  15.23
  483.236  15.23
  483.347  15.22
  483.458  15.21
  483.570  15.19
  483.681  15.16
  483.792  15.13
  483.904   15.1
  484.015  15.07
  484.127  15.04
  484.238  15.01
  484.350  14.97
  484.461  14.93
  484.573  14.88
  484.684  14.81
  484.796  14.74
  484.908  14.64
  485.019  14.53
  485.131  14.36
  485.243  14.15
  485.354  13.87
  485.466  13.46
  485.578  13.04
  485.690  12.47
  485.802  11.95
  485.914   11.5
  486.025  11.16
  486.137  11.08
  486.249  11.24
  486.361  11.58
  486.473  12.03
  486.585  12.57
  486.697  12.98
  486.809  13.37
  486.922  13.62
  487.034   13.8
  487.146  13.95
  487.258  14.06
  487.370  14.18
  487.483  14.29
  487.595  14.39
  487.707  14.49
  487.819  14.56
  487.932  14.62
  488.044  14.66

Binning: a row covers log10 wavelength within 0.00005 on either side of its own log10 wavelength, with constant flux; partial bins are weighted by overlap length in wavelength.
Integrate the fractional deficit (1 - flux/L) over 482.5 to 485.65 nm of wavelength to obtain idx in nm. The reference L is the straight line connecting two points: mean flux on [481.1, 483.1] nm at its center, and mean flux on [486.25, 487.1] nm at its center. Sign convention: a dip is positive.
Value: -0.138 nm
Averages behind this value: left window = 15.3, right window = 12.8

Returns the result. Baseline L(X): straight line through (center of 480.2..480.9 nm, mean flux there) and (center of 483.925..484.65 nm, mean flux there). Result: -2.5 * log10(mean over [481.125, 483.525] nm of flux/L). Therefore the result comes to -0.01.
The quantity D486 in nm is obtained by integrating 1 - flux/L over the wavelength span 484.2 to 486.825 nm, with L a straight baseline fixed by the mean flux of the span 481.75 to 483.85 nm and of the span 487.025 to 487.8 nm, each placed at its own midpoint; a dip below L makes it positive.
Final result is 0.24 nm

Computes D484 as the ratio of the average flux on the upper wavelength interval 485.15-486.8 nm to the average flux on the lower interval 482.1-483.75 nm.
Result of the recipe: 0.82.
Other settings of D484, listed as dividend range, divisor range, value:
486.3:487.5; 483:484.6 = 0.88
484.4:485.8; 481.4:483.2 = 0.92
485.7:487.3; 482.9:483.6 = 0.82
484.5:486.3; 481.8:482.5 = 0.87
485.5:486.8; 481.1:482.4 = 0.79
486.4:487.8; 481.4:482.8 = 0.89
